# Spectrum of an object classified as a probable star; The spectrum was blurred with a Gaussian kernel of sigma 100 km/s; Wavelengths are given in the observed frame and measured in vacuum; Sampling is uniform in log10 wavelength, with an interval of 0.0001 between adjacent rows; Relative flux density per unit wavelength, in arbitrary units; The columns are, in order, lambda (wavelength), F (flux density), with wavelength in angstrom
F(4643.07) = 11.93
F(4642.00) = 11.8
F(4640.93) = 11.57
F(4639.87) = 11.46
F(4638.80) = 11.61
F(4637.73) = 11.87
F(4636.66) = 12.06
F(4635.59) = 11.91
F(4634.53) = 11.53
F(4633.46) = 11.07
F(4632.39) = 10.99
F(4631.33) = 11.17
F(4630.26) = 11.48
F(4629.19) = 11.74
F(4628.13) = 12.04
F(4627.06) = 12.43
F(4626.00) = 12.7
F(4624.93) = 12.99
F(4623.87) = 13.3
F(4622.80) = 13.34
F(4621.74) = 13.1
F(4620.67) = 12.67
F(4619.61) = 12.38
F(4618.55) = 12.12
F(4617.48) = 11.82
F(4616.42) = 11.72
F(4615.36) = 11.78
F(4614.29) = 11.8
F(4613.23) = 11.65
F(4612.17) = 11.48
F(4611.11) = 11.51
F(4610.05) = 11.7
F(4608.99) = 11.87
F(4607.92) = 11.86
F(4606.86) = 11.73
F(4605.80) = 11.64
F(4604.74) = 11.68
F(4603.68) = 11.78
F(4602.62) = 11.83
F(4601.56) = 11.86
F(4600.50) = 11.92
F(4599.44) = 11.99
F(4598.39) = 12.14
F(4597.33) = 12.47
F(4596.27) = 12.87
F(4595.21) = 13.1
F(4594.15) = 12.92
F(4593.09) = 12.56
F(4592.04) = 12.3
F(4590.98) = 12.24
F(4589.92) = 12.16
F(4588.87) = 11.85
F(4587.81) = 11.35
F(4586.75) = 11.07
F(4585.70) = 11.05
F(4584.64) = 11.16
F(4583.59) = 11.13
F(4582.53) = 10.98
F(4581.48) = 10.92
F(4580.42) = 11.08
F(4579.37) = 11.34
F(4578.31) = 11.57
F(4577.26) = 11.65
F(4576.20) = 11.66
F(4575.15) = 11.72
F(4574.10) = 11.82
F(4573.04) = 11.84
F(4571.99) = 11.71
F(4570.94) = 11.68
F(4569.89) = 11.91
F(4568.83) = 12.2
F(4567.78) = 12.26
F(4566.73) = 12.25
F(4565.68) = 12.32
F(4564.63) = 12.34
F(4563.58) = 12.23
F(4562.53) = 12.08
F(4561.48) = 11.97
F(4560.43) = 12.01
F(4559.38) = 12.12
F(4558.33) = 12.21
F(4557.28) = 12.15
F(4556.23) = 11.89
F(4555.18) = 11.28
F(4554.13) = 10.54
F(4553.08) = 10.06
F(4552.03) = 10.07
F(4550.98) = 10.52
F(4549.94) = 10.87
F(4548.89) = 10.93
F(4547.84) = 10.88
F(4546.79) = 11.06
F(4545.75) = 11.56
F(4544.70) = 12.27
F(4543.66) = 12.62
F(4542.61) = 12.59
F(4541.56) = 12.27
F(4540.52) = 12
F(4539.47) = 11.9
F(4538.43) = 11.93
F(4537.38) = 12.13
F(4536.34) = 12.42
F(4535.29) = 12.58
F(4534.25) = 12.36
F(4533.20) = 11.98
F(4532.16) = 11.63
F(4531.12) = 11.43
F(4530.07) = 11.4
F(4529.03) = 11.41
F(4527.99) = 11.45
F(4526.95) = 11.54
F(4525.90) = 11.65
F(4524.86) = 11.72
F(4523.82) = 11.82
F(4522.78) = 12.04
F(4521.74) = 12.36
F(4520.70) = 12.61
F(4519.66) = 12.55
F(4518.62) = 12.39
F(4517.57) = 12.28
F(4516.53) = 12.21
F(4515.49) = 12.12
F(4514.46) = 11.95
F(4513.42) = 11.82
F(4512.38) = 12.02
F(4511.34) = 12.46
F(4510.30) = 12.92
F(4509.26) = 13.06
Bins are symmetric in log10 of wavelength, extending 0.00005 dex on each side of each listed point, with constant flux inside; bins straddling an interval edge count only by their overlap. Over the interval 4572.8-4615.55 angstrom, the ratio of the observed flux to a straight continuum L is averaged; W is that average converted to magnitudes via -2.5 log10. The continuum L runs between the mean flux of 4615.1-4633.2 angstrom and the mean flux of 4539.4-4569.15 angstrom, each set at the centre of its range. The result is 0.02 mag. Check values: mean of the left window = 11.7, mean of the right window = 12.2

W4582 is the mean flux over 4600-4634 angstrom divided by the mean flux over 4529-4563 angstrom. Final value 1.0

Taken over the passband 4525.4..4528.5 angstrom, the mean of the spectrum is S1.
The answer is 11.5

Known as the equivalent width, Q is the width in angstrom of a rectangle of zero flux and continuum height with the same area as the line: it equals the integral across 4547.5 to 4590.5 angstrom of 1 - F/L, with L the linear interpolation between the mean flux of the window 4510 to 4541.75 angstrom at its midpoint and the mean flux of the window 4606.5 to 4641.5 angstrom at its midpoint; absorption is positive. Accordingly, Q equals 1.66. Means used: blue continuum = 12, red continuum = 12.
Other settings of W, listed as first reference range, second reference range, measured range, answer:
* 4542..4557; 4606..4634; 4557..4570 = -0.07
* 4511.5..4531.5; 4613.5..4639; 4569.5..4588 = 0.05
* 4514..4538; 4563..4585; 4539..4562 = 0.03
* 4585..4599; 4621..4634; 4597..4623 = 0.02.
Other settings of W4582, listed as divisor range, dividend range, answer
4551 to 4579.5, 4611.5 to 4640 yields 1.03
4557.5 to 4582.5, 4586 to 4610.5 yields 1.02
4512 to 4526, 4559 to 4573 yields 1.00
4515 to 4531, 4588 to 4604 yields 1.03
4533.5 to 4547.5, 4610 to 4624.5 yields 1.01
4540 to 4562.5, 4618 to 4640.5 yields 1.05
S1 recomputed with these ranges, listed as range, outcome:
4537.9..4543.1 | 12.1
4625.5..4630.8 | 12.1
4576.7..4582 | 11.3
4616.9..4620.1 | 12.1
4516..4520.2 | 12.3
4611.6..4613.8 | 11.6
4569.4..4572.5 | 11.8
